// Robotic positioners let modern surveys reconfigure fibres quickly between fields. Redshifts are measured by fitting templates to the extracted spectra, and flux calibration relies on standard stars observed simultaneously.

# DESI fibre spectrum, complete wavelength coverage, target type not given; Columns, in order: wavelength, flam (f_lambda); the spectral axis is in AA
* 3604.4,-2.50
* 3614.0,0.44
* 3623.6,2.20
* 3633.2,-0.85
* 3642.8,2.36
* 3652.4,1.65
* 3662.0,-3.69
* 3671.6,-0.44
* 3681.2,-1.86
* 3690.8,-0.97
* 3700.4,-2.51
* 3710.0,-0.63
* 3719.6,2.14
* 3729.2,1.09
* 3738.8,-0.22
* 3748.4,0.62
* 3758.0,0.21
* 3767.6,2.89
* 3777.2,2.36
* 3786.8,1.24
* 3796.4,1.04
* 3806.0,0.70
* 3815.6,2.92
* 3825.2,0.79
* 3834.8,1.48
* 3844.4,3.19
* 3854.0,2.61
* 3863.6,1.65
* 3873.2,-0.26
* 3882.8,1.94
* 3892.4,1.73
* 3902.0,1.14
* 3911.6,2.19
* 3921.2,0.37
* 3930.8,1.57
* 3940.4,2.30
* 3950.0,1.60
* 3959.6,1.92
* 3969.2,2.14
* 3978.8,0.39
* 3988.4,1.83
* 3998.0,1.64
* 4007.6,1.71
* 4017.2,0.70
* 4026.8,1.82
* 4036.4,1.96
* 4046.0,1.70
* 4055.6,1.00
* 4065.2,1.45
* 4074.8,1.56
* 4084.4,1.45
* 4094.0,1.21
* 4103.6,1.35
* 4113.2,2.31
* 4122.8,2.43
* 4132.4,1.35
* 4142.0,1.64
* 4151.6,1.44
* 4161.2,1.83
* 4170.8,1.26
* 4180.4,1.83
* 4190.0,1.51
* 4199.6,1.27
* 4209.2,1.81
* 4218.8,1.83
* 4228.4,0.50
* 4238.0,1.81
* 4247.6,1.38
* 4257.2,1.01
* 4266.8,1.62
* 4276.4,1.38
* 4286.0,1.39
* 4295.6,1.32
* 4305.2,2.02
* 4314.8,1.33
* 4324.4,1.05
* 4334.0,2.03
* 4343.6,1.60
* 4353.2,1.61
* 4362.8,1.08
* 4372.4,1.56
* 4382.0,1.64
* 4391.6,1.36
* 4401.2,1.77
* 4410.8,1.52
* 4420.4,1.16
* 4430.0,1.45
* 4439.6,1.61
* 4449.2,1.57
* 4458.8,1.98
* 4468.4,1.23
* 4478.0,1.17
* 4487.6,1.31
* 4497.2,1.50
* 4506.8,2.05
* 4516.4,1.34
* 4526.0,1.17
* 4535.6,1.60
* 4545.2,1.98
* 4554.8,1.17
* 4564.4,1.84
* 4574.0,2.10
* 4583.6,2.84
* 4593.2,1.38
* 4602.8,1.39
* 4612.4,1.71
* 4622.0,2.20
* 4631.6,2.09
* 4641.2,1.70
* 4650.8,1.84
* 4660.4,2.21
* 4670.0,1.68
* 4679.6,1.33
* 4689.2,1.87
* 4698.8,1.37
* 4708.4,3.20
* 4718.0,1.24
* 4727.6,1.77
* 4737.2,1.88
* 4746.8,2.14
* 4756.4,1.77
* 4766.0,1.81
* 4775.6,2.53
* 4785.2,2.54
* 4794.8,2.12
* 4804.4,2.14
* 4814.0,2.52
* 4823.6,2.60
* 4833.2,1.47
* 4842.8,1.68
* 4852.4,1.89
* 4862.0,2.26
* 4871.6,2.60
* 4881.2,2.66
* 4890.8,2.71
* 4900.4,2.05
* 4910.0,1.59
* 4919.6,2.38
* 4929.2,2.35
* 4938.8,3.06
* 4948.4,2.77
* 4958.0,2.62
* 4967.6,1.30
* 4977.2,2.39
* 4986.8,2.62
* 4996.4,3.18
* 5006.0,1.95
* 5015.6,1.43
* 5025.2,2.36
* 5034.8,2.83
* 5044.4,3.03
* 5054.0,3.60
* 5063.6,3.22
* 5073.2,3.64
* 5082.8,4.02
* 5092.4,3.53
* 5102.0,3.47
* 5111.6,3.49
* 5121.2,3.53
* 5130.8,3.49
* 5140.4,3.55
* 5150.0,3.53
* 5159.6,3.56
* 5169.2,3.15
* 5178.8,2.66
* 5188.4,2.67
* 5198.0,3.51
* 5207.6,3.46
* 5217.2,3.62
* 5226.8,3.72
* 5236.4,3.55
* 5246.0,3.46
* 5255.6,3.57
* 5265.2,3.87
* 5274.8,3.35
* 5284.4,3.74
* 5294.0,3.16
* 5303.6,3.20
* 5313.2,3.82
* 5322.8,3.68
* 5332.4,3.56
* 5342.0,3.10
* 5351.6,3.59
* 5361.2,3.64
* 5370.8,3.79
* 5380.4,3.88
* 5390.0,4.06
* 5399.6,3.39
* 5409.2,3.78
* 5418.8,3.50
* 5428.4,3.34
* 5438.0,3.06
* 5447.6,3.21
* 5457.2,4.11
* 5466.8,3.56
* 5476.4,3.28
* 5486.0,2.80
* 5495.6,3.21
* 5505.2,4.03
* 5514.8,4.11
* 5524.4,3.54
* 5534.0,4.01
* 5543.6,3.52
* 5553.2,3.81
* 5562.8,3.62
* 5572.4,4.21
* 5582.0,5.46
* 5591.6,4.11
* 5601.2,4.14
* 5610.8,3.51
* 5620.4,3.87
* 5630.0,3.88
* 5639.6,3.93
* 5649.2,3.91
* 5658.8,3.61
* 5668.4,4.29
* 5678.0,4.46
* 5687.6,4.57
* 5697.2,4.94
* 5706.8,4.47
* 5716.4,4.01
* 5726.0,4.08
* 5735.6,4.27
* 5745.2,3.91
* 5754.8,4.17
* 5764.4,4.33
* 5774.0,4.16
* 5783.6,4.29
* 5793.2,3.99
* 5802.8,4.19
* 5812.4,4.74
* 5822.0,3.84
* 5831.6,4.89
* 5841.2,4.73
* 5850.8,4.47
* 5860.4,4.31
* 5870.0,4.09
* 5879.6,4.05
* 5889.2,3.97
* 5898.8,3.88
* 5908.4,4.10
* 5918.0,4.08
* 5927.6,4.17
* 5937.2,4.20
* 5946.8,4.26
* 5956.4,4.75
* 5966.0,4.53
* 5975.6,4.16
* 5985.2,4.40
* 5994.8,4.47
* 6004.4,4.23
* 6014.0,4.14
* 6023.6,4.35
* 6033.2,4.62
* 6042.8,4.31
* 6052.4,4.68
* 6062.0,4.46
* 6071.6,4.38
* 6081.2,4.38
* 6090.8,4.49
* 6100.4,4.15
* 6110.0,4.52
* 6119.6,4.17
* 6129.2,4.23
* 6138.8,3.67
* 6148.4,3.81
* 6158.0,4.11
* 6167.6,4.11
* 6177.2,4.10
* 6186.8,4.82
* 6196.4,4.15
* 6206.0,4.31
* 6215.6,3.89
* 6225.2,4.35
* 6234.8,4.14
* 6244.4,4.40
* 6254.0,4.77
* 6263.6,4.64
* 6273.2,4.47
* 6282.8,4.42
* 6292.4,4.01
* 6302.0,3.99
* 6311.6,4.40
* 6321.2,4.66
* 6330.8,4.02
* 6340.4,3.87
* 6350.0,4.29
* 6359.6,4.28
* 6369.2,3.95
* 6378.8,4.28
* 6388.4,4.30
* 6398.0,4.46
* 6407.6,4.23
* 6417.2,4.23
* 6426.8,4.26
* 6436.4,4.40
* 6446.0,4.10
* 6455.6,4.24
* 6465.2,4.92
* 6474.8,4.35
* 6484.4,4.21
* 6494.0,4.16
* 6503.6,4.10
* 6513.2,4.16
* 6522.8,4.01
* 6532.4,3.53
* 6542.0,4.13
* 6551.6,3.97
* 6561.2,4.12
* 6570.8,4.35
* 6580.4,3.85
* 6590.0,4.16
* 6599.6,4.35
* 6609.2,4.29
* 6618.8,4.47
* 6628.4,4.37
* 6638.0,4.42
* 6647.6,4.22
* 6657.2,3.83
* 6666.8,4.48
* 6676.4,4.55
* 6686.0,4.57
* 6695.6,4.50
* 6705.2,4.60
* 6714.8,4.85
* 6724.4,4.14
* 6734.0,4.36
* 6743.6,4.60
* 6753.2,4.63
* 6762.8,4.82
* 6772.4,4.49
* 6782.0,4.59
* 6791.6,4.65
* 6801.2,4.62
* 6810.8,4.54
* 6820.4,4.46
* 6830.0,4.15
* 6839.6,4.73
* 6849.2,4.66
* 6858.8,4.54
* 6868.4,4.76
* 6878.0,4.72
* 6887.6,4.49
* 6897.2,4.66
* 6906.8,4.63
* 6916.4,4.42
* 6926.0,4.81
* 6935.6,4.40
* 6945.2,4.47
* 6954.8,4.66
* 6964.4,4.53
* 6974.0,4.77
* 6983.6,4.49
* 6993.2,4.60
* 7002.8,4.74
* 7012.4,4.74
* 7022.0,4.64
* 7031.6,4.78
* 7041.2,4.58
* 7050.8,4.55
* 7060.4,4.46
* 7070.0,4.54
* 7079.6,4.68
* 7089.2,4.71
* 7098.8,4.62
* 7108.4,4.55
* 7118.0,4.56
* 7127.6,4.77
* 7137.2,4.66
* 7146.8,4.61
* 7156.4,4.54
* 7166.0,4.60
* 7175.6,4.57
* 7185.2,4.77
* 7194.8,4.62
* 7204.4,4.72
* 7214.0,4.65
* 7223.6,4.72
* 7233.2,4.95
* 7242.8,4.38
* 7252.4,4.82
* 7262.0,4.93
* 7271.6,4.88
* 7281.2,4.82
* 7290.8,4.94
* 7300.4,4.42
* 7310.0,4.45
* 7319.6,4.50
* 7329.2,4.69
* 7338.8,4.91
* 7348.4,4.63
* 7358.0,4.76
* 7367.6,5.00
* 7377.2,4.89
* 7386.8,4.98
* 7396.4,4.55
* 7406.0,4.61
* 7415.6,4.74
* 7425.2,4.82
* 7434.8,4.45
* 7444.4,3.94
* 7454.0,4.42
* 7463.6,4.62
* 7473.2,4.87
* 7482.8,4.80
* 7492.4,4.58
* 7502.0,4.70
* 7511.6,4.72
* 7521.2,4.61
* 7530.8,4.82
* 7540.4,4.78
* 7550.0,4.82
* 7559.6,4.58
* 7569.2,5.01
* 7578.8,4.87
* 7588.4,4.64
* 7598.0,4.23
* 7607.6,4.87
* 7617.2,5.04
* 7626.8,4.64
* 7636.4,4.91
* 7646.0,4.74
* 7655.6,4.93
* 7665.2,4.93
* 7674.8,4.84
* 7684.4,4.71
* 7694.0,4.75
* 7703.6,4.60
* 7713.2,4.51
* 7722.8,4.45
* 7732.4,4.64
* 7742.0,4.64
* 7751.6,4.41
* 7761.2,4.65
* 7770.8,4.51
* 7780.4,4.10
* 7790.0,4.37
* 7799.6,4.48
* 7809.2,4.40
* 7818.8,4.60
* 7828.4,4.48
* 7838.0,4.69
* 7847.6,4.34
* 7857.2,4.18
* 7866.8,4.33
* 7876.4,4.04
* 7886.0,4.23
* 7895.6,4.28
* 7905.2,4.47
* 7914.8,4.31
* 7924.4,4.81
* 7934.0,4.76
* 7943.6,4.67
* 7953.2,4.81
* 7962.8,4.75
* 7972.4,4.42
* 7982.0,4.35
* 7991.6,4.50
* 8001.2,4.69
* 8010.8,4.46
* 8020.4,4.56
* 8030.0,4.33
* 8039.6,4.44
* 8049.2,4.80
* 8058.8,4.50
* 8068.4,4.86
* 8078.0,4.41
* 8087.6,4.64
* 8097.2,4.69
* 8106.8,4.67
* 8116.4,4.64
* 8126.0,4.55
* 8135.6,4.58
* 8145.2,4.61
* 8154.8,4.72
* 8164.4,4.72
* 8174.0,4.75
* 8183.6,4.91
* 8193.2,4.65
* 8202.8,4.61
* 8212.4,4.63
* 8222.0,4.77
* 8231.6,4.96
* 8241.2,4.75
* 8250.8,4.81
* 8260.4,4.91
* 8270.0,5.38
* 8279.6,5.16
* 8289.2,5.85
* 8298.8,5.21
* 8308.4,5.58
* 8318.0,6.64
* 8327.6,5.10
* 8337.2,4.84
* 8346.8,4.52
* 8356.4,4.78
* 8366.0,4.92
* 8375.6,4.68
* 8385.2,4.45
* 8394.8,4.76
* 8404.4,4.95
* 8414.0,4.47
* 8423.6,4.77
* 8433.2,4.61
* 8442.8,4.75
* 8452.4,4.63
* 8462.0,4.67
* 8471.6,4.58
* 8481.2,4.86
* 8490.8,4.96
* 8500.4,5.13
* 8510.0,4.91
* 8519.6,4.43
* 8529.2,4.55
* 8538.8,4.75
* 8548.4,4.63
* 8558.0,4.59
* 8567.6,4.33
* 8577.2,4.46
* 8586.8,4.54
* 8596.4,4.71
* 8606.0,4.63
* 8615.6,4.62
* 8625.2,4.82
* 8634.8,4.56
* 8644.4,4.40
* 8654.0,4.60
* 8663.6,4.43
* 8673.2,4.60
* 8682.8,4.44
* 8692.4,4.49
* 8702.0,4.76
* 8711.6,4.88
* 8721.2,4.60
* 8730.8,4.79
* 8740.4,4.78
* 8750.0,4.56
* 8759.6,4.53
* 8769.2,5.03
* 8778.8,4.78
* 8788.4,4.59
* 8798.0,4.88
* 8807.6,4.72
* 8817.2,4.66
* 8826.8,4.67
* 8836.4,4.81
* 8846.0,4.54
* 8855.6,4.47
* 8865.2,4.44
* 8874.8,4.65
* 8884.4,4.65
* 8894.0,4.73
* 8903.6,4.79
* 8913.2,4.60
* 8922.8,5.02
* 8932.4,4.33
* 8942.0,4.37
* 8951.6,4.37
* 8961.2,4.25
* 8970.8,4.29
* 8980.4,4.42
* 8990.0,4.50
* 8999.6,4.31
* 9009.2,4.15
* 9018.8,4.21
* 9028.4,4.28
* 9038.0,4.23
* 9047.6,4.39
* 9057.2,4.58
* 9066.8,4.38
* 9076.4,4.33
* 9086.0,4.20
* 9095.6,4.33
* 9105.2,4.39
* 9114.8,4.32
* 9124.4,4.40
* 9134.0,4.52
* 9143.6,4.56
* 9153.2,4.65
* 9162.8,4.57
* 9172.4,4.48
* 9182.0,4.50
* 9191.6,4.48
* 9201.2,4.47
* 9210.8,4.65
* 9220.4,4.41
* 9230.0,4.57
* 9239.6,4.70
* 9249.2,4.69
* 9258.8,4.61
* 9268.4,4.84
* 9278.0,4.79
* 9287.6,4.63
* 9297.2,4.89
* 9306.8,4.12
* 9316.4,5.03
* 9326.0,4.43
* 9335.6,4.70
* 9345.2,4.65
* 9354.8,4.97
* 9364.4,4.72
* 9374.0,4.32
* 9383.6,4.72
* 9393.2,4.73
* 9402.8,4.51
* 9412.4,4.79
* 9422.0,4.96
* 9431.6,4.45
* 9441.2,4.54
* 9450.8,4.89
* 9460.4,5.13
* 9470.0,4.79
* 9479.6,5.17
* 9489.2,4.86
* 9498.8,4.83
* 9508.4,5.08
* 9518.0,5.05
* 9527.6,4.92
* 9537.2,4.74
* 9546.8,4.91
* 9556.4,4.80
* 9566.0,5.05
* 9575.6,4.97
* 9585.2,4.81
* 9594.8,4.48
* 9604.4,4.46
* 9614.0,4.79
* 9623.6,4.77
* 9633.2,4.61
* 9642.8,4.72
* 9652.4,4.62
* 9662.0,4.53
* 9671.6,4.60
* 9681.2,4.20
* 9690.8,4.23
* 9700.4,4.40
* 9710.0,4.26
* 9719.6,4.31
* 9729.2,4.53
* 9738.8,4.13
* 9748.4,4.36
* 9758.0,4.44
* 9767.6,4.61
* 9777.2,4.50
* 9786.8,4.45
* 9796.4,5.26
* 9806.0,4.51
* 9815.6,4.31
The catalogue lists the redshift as 0.26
